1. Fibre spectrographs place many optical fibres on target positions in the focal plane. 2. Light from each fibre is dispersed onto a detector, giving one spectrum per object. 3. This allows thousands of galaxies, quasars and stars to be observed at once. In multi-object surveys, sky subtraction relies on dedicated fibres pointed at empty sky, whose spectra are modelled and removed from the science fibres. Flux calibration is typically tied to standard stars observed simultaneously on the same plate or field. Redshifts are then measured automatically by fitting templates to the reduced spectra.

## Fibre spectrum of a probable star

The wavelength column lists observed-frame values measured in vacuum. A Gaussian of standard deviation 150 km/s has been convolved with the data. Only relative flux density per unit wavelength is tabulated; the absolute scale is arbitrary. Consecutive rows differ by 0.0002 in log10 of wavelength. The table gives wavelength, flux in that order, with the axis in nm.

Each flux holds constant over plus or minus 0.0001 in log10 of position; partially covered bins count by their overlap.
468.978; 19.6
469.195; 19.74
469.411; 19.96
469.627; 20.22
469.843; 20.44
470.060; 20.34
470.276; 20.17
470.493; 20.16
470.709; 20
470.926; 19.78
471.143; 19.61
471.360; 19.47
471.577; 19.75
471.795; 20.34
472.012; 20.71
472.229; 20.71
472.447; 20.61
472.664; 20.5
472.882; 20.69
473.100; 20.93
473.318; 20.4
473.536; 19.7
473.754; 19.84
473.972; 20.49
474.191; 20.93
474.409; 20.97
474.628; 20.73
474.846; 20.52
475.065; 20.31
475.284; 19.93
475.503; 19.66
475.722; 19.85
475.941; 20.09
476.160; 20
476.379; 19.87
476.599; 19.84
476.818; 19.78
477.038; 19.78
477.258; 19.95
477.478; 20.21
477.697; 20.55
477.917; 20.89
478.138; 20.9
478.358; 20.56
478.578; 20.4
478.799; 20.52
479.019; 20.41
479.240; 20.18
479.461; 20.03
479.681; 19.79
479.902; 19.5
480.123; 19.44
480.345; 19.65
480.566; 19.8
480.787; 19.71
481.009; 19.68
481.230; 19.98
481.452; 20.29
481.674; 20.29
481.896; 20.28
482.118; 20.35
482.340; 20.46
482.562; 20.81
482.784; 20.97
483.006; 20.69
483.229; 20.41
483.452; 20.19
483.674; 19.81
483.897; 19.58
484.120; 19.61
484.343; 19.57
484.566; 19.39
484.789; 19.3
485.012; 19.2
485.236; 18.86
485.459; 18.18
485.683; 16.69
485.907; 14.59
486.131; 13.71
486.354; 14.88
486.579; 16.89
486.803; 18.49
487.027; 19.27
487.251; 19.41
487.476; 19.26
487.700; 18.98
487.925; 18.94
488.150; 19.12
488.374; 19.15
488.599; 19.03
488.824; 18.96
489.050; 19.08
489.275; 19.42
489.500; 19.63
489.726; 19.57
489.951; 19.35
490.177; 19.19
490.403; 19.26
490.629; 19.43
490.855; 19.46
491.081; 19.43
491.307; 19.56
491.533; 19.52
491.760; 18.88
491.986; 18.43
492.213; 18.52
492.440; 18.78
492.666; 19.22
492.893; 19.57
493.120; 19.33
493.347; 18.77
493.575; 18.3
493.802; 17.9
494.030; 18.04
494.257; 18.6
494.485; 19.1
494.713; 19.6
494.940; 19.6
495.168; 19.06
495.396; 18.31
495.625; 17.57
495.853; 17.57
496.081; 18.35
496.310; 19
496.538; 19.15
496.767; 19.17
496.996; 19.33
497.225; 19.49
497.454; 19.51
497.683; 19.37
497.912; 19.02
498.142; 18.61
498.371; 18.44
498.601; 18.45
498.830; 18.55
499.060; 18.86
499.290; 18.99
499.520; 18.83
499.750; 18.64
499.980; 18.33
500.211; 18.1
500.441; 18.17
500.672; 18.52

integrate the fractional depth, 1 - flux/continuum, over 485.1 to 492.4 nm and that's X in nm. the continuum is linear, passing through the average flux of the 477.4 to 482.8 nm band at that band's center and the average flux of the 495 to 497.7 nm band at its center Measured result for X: 0.34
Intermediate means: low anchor 20.2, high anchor 18.8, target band 18.5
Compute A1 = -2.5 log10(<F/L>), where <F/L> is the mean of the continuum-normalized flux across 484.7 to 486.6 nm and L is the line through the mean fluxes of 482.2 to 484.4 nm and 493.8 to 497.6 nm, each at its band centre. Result 0.18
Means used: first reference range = 20.2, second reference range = 18.8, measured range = 16.9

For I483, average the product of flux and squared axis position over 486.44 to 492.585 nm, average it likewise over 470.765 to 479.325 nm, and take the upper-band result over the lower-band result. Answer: 1.0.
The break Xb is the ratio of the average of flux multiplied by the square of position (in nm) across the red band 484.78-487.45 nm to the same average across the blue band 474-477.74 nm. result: 0.90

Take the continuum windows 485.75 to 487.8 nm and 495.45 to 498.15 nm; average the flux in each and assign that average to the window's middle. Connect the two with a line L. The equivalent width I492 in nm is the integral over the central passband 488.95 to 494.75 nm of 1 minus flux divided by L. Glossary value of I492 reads -0.33 nm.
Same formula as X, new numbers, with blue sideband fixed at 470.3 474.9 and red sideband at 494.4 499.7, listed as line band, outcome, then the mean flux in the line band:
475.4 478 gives 0.01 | 20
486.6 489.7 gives 0.05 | 19.1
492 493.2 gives 0.01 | 19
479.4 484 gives -0.07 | 20.1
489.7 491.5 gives -0.01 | 19.4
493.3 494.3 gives 0.04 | 18.3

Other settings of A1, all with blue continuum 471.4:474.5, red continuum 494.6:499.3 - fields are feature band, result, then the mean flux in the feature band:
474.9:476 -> 0.02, 20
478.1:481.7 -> 0.00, 20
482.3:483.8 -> -0.04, 20.5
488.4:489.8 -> 0.01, 19.3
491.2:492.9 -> 0.01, 19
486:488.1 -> 0.10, 17.8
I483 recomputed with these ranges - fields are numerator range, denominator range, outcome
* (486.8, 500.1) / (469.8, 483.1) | 1.01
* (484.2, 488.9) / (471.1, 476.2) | 0.95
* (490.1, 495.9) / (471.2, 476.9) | 1.01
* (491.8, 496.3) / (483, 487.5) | 1.05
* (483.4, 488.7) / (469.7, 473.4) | 0.96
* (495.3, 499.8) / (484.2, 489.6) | 1.07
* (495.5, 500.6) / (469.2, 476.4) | 1.03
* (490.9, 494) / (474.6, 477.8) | 1.01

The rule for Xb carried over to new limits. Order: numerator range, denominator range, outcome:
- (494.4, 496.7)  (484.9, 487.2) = 1.14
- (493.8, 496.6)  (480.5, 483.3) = 0.97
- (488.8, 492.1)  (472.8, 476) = 1.01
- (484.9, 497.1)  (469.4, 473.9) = 1.00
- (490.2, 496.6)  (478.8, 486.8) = 1.03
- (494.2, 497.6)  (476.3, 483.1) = 1.00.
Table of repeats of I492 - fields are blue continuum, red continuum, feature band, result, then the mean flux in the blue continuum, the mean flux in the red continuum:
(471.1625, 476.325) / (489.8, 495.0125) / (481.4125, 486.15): 0.072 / 20.3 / 19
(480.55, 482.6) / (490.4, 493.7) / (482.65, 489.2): 0.336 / 20.2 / 19.1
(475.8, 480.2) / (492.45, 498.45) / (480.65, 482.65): -0.033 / 20.1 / 18.8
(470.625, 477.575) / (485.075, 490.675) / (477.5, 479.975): -0.098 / 20.2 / 18.4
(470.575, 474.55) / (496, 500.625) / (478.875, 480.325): 0.000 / 20.3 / 18.8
